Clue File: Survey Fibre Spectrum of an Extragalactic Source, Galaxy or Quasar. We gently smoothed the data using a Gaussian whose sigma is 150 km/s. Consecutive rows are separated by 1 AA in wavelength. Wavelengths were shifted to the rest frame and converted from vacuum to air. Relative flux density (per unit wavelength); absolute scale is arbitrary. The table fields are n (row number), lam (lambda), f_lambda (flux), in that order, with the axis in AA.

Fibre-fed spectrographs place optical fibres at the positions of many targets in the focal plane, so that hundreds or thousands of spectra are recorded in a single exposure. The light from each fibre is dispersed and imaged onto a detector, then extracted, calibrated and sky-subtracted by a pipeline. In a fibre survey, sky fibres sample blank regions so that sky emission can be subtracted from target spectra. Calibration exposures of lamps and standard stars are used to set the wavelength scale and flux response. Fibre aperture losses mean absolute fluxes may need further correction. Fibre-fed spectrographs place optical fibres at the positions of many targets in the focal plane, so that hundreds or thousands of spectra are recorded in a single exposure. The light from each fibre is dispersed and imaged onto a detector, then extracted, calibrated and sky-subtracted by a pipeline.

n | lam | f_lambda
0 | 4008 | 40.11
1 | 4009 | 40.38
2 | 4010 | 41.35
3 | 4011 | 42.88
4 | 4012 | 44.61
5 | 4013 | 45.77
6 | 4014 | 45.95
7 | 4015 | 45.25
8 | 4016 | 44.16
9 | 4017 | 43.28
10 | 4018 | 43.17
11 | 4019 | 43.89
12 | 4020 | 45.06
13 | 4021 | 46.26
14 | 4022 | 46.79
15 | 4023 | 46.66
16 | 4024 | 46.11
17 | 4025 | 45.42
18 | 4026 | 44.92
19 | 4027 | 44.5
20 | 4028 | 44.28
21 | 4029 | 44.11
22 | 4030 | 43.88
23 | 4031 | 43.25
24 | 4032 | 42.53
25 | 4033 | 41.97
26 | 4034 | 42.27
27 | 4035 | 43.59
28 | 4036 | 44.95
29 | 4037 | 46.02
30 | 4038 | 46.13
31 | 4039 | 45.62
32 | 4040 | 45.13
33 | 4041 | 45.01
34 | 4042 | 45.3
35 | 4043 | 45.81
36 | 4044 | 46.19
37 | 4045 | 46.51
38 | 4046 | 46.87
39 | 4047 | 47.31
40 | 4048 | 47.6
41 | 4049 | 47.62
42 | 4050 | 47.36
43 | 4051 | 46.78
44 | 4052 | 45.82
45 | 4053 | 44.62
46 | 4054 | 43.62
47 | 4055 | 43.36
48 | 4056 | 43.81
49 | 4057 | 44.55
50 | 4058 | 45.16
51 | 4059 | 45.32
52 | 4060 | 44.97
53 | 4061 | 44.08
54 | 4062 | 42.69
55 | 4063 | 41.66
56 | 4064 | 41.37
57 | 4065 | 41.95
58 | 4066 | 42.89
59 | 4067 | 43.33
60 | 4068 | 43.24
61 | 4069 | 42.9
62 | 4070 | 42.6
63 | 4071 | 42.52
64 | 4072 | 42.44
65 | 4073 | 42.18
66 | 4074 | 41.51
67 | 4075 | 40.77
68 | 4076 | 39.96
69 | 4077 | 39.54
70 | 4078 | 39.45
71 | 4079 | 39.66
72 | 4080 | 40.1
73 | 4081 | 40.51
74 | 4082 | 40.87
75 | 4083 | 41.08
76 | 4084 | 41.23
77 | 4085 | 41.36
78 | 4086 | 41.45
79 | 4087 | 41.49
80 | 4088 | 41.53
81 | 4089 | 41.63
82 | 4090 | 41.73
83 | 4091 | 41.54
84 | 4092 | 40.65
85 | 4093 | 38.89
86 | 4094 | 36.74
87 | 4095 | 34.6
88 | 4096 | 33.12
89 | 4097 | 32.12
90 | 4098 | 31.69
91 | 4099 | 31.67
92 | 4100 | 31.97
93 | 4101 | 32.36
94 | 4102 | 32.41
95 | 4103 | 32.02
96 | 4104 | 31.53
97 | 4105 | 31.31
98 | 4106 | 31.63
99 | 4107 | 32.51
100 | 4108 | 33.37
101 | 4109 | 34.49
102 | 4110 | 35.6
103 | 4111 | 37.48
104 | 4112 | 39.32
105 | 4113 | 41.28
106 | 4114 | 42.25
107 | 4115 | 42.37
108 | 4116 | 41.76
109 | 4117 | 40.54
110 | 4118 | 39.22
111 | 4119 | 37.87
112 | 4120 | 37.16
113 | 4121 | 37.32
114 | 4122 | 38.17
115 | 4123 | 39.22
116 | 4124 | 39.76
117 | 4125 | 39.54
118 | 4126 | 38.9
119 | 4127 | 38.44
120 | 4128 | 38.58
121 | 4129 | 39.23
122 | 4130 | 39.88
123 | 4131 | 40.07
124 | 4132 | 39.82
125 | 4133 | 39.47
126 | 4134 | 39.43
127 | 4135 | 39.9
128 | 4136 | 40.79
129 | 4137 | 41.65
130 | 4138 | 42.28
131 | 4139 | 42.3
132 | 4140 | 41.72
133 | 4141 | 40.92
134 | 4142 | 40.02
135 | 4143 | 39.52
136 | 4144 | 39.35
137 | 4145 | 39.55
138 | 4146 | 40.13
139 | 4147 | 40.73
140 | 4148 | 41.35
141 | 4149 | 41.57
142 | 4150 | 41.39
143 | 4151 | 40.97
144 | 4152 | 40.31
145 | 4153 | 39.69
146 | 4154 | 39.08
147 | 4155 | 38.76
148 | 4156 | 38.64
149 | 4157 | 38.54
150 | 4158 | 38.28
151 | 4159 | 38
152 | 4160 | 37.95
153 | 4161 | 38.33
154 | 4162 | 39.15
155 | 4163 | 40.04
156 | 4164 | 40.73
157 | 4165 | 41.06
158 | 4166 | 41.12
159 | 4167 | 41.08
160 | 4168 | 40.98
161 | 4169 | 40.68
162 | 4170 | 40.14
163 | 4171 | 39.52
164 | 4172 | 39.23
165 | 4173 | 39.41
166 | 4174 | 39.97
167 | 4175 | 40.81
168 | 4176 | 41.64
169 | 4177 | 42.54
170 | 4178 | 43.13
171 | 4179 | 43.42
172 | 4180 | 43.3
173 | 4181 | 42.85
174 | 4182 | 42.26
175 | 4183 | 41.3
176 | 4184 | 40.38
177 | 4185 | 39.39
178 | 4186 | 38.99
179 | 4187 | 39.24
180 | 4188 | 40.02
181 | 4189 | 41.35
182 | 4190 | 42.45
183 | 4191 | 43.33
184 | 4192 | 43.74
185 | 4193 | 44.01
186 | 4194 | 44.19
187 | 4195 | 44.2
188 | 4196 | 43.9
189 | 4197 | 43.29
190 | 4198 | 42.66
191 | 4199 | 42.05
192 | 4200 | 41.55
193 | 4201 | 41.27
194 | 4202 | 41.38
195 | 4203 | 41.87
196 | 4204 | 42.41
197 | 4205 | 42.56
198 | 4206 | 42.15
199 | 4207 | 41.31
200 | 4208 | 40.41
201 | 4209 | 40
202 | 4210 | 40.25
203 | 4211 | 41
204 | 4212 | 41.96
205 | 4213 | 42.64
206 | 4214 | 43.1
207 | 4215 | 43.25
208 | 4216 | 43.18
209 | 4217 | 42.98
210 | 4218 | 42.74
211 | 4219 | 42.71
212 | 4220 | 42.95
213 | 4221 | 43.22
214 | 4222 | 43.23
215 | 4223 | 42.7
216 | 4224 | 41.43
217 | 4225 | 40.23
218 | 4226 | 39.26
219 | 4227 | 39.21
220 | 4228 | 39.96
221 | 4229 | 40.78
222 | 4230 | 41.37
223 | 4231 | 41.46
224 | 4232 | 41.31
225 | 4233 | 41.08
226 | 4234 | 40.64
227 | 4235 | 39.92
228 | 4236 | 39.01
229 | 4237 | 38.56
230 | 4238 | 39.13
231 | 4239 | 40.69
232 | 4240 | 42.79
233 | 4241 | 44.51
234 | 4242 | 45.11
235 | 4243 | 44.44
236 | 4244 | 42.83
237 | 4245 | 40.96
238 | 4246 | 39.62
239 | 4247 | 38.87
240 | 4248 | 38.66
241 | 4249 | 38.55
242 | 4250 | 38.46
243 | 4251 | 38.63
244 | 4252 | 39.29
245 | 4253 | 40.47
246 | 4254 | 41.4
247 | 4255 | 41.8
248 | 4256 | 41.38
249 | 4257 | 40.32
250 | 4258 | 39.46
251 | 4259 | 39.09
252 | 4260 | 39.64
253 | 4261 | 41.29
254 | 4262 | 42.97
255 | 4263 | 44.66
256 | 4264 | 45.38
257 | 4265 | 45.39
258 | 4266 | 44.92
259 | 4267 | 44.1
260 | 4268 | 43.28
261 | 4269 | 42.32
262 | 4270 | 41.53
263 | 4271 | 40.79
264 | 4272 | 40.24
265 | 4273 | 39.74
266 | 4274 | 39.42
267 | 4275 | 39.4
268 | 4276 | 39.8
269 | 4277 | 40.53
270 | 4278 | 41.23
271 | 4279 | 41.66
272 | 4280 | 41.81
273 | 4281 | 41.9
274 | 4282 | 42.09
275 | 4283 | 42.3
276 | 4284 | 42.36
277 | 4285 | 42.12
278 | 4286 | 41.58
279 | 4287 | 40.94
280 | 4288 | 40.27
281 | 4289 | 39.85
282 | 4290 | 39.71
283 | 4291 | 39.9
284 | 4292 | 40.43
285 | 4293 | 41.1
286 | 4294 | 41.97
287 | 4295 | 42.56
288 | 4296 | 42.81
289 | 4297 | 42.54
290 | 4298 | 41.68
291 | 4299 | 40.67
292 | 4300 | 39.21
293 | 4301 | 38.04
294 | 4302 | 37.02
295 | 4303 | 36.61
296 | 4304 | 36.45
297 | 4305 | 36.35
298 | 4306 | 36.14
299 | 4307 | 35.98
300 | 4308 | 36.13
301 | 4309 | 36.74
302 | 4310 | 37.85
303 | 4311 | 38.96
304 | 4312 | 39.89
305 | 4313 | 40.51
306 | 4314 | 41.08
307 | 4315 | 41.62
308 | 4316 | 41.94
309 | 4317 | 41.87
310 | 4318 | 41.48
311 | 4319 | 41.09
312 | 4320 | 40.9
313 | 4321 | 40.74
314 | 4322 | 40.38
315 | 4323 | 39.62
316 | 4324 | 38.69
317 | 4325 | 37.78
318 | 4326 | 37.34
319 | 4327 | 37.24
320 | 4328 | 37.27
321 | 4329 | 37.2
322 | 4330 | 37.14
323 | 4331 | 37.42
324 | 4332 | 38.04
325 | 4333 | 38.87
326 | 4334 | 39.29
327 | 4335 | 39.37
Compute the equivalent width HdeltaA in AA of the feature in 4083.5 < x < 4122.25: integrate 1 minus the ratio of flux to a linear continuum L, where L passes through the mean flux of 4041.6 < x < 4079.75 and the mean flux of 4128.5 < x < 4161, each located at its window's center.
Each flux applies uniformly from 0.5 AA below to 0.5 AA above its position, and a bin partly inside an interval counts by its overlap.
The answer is 4.5 AA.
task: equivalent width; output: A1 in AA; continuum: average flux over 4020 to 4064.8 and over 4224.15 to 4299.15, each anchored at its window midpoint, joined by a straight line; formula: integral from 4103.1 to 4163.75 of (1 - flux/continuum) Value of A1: 6.18 AA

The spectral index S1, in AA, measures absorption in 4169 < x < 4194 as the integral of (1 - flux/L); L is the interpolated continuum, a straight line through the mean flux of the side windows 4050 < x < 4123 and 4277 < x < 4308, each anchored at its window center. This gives -0.9 AA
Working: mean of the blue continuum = 39.6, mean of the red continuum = 40.2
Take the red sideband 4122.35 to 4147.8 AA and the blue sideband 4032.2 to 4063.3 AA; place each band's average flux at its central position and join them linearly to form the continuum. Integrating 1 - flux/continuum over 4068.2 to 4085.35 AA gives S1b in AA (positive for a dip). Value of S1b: 0.9 AA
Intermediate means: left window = 45.1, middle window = 41.1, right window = 40.1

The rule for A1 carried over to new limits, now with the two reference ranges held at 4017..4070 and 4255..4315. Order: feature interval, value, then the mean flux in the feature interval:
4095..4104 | 2.36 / 32.3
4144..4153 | 0.48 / 40.6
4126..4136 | 0.86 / 39.5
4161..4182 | 0.74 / 41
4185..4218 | -0.04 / 42.1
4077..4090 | 0.93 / 40.8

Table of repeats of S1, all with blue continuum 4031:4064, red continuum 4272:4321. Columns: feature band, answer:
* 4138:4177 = 2.4 AA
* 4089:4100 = 1.9 AA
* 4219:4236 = 0.1 AA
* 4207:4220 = -0.1 AA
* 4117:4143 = 2.2 AA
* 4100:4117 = 3.1 AA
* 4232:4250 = 0.2 AA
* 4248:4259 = 0.3 AA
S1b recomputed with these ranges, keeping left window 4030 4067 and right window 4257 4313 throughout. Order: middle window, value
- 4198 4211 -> 0.15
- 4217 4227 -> -0.07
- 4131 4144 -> 0.77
